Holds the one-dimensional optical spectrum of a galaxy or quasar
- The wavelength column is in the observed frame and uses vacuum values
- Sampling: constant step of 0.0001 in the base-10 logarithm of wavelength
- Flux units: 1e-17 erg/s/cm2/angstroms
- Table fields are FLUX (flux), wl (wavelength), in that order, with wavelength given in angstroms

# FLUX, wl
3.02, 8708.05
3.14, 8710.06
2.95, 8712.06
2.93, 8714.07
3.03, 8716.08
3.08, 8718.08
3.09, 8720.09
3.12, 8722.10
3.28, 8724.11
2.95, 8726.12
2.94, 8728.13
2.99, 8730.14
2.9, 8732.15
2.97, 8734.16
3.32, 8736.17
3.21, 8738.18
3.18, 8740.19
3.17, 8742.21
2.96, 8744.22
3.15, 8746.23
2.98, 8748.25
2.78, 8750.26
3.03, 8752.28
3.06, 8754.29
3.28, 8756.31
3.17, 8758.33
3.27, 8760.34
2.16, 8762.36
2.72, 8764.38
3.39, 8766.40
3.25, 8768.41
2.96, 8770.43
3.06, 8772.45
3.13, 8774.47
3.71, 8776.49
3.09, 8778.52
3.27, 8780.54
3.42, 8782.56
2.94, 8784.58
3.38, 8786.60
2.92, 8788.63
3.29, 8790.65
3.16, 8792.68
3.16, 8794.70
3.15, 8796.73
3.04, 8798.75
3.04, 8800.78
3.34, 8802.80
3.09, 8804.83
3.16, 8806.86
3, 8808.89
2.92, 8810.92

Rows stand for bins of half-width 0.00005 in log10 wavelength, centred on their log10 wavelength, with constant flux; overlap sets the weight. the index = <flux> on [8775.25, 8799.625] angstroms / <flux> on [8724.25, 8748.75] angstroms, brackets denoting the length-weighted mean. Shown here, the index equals 1.0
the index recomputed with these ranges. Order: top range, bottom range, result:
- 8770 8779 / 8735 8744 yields 1.00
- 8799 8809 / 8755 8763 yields 1.04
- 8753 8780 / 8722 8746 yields 1.00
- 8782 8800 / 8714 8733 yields 1.04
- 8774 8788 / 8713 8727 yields 1.07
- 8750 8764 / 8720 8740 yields 0.96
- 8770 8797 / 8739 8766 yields 1.06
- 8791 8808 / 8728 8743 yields 1.02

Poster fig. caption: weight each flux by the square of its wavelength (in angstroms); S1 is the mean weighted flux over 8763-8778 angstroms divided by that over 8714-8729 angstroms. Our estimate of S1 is 1.04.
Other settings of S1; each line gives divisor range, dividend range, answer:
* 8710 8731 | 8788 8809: 1.05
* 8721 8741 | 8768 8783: 1.06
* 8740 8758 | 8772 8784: 1.08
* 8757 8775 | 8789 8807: 1.05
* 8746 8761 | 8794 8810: 1.02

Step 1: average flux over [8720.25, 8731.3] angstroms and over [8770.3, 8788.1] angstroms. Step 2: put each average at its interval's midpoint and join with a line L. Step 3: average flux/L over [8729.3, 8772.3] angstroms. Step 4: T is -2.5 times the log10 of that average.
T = 0.03 mag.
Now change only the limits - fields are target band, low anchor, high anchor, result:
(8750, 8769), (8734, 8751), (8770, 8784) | 0.052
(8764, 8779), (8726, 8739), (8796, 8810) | -0.035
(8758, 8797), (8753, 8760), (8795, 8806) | 0.009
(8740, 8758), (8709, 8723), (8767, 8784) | 0.031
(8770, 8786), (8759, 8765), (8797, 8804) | -0.107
